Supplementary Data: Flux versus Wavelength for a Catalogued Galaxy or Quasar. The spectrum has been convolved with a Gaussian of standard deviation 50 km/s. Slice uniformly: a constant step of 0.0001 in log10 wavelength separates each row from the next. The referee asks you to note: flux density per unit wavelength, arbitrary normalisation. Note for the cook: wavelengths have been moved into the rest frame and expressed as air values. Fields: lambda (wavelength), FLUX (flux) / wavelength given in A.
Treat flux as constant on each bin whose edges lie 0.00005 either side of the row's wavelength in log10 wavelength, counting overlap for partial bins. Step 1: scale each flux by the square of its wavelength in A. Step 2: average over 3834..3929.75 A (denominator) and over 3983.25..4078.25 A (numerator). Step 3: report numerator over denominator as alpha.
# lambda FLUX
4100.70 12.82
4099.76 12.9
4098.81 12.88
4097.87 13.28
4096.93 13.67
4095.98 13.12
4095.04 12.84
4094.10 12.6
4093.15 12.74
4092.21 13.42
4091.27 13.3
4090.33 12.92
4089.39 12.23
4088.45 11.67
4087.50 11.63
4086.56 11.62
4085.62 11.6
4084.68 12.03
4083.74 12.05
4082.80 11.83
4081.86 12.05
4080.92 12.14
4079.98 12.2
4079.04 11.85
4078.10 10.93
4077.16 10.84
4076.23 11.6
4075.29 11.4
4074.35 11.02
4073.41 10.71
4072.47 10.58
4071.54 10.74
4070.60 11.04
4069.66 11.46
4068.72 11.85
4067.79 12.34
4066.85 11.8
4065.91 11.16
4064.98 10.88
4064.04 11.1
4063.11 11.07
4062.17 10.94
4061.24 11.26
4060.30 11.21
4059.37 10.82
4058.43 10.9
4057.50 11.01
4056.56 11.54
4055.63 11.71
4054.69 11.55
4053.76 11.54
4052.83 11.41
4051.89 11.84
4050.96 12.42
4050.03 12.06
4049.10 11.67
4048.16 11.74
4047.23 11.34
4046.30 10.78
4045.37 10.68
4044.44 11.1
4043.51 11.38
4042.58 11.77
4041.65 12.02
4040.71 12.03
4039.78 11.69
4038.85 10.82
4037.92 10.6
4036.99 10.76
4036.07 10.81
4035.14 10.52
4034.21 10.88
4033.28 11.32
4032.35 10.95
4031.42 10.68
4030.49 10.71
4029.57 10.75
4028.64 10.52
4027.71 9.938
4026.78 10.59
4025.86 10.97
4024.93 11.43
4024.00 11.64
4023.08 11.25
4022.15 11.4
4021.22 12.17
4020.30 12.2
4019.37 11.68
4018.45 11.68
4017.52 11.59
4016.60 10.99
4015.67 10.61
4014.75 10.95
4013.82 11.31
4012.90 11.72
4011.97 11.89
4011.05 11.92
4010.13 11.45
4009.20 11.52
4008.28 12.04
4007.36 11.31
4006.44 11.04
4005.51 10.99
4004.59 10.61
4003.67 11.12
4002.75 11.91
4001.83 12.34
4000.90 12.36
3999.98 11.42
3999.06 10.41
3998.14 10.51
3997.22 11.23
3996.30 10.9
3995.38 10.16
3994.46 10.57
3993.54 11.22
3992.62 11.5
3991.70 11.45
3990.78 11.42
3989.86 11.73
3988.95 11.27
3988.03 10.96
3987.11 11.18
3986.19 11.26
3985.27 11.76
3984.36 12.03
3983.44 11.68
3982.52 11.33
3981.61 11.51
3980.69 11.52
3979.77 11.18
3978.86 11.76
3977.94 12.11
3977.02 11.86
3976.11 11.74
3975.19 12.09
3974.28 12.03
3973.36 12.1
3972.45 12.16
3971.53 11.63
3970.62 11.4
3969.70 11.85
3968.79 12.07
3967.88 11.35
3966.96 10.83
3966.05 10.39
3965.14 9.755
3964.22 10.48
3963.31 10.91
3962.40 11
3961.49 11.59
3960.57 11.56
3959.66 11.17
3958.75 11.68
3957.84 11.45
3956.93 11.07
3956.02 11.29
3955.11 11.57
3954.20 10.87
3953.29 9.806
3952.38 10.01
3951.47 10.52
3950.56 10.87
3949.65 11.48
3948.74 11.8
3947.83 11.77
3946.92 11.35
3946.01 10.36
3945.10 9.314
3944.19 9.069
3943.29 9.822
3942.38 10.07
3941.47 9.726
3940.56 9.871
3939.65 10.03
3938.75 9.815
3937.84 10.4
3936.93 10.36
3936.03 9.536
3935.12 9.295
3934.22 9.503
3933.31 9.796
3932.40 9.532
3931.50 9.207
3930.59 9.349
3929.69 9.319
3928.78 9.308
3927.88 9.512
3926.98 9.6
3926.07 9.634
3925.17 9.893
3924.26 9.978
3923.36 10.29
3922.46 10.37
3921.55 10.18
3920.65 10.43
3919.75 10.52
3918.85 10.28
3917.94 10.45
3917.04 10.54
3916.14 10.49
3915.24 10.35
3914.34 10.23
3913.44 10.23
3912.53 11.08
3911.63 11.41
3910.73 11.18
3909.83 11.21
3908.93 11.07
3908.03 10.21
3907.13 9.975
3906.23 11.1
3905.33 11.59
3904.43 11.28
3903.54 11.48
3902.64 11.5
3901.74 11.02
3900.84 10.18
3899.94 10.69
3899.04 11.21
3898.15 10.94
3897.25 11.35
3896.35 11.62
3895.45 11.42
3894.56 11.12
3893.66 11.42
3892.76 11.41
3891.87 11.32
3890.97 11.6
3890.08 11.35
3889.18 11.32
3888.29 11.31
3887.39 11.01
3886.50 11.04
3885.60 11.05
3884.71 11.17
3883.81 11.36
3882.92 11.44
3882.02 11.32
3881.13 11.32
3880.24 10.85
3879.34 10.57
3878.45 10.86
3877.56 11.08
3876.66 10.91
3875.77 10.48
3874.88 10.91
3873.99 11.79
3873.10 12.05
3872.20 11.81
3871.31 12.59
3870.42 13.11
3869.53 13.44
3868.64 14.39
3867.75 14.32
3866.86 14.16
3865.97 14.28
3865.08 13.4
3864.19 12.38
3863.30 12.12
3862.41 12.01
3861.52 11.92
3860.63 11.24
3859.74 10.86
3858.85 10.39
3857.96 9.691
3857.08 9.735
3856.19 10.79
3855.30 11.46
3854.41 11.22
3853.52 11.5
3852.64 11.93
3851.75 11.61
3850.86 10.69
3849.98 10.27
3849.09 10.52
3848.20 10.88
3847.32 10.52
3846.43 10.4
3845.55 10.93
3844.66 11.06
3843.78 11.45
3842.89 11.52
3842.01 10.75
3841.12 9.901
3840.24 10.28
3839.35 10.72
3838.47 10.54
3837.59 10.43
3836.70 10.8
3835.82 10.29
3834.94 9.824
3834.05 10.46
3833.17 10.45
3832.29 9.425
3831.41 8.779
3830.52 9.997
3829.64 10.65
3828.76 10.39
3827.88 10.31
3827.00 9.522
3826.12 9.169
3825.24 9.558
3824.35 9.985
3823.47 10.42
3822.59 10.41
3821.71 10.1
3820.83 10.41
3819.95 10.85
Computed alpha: 1.10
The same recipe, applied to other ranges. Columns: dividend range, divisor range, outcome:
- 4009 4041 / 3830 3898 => 1.08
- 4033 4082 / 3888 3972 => 1.13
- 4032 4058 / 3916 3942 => 1.22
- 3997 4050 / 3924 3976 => 1.10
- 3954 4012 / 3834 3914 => 1.07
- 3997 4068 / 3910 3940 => 1.18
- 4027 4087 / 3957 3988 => 1.03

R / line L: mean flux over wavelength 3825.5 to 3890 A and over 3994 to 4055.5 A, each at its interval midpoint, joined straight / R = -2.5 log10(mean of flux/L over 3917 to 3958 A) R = 0.10 mag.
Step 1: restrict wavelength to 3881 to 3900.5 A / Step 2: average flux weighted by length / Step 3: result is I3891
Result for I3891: 11.3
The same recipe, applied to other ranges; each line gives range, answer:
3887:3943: 10.5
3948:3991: 11.3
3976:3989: 11.5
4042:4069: 11.4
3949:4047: 11.3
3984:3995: 11.4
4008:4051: 11.3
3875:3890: 11.1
